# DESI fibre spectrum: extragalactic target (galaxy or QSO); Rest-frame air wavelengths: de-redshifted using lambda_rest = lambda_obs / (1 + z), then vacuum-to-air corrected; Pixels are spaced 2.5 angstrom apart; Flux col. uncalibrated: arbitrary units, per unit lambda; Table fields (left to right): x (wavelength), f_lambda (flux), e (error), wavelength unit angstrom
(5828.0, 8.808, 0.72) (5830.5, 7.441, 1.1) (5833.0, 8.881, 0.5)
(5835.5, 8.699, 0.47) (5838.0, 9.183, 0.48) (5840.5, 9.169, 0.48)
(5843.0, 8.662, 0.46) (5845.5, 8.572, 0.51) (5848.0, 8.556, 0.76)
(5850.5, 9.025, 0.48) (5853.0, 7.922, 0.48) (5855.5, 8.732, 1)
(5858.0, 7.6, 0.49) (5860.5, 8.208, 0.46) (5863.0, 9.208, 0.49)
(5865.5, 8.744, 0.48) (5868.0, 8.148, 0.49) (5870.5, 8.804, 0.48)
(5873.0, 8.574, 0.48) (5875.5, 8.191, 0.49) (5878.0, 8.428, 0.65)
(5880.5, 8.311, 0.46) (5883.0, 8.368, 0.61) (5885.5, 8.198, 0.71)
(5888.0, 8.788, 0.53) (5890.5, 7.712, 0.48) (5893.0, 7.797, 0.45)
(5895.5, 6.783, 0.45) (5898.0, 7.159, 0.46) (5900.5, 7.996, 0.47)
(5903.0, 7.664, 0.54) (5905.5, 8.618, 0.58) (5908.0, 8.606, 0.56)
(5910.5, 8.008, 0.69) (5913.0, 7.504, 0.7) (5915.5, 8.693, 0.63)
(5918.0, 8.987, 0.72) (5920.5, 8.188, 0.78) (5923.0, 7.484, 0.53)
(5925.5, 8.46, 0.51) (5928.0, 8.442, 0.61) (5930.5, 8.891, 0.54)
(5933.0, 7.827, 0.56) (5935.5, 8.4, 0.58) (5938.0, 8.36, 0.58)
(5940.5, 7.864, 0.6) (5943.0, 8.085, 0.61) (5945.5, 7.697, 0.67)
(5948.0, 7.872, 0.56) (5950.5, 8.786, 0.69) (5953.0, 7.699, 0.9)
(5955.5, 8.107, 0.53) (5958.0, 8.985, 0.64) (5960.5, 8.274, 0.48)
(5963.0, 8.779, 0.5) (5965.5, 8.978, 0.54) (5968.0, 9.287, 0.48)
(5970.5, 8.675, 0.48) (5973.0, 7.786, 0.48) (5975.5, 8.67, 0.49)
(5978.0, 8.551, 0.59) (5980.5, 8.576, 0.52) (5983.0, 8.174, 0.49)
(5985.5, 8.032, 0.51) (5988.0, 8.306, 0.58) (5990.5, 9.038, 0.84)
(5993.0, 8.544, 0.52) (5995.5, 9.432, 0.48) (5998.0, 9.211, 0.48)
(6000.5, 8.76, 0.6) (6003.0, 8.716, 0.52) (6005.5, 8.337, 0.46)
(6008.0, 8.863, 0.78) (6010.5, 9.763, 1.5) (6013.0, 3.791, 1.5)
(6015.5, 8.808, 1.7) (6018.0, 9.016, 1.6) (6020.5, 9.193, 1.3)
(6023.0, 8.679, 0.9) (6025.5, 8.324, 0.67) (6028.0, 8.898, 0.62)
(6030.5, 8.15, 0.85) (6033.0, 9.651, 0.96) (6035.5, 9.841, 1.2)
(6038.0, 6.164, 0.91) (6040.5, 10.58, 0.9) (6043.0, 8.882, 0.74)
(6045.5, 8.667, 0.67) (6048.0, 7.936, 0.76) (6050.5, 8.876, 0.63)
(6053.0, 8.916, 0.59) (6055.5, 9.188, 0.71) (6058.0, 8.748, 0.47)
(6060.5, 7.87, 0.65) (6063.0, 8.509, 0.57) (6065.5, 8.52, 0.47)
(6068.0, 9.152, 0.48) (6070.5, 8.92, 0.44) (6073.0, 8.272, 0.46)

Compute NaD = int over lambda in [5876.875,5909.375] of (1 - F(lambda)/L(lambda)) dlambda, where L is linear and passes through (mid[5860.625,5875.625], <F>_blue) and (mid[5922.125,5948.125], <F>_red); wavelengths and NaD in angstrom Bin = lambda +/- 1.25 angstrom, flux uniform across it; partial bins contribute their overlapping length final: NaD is 1.57 angstrom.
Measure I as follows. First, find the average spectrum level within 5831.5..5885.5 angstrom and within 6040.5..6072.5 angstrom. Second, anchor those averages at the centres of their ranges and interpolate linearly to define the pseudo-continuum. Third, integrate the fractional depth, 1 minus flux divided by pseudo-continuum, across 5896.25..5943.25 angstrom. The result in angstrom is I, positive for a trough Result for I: 2.5 angstrom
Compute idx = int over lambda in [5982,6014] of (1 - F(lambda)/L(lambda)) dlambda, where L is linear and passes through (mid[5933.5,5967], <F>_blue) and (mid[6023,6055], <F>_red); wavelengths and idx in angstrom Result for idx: 0.4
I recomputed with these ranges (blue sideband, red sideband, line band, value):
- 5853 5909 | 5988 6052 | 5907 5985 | 0.6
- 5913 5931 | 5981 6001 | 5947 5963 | 0.3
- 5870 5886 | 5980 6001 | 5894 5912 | 1.4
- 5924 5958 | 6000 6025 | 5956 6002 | -2.0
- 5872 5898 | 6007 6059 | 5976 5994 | -0.1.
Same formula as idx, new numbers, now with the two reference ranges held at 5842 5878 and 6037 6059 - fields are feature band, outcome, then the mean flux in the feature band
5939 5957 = 1.2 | 8.03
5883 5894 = 0.5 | 8.16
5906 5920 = 0.3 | 8.36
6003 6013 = 0.4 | 8.3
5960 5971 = -0.3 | 8.84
